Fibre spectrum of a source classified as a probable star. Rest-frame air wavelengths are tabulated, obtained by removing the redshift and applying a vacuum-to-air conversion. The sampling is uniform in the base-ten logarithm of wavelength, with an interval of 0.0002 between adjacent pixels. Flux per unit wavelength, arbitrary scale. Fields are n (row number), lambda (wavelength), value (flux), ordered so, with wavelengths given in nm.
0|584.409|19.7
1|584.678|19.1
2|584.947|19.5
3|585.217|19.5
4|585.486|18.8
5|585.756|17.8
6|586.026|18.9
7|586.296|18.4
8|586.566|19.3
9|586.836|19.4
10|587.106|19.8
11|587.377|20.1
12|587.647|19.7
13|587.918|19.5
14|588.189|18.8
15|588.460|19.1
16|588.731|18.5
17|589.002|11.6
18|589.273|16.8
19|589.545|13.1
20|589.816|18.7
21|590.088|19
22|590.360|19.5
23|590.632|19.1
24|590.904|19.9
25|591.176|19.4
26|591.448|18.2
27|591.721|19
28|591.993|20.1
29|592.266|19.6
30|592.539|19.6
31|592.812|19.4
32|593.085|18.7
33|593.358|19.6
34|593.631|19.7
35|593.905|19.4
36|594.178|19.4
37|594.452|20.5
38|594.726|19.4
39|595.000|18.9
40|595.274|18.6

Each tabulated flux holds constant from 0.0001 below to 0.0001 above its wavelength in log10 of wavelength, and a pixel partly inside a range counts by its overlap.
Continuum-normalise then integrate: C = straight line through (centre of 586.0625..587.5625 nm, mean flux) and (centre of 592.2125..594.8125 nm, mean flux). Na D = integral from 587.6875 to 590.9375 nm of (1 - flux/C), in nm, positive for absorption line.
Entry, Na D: 0.28 nm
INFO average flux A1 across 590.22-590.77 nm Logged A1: 19.3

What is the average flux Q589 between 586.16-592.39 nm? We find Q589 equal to 18.5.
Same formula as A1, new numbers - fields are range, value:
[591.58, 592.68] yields 19.6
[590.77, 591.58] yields 19.2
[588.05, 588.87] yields 18.8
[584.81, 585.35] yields 19.5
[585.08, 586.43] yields 18.7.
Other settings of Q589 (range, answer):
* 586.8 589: 18.9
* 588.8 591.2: 17.4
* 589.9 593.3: 19.3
